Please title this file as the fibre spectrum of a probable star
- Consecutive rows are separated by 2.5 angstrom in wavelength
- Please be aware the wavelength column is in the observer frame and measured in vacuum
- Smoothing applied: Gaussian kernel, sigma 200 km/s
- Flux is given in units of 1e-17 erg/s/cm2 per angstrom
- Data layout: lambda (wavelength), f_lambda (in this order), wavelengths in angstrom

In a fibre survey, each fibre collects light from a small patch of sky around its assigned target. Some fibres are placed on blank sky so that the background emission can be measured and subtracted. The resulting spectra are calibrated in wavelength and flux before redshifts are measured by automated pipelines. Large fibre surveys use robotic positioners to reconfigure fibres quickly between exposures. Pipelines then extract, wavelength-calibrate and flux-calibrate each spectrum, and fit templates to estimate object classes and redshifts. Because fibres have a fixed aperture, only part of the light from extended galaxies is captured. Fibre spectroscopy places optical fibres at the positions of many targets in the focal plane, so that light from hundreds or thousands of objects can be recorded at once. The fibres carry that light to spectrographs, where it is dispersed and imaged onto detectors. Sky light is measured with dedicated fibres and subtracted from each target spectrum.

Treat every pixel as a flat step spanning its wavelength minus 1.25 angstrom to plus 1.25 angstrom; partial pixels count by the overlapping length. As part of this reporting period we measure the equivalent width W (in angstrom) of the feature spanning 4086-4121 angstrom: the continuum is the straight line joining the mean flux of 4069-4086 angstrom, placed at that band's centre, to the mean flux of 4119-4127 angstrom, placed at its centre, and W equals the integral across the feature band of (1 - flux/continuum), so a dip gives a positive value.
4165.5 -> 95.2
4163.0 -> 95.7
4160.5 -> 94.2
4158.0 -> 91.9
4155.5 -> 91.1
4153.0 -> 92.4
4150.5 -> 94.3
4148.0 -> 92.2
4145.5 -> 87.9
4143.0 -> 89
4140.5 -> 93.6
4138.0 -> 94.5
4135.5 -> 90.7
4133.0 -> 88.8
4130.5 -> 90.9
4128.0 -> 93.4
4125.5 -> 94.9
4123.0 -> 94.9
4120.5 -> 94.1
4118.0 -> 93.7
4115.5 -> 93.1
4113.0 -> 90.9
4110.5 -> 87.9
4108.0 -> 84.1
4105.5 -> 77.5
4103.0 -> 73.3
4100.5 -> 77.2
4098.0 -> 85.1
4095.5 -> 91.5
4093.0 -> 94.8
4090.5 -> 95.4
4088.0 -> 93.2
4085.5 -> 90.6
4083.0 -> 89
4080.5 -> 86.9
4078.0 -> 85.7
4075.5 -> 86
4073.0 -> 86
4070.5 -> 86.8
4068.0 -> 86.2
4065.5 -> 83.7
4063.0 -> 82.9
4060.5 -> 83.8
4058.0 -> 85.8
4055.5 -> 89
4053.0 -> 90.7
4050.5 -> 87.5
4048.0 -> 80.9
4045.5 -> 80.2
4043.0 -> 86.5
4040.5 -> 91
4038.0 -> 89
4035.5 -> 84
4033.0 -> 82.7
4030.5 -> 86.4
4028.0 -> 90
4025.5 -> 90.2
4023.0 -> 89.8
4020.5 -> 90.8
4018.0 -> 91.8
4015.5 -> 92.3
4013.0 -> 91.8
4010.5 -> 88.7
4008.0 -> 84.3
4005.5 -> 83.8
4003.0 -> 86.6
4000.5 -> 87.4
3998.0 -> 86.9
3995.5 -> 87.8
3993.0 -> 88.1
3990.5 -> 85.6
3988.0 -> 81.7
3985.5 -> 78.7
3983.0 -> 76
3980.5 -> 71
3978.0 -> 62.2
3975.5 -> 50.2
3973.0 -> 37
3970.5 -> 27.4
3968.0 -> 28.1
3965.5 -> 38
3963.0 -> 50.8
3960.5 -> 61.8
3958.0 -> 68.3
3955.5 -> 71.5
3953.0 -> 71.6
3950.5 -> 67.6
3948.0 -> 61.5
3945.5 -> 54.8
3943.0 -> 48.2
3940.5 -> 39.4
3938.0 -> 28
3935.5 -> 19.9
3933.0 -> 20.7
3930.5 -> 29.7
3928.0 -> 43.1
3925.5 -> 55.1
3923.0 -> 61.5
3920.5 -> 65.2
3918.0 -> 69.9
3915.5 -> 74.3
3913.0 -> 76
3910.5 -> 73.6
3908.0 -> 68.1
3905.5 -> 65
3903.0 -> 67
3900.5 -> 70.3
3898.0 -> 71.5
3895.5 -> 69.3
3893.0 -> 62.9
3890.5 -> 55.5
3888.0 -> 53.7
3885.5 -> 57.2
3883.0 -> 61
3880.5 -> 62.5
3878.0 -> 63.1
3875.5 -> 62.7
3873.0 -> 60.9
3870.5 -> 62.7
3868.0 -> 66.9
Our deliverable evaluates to 1.3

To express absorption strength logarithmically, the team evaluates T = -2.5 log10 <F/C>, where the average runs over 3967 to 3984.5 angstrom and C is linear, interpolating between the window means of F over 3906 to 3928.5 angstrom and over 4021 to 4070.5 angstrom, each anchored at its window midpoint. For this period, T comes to 0.43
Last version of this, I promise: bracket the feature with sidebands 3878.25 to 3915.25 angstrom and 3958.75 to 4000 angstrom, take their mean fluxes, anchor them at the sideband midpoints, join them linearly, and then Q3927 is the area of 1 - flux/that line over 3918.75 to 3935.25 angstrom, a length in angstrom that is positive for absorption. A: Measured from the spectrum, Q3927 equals 5.04 angstrom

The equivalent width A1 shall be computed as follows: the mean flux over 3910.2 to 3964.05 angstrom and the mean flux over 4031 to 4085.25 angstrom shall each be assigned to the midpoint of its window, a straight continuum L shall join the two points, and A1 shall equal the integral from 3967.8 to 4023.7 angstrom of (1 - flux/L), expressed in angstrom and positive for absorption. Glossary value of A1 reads -4.9 angstrom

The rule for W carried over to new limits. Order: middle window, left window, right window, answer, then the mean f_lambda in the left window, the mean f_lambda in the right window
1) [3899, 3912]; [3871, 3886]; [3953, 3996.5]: -1.50 angstrom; 61.5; 62.7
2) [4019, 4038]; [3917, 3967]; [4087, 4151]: -4.85 angstrom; 51.1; 89.8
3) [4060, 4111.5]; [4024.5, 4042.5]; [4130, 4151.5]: 1.88 angstrom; 87.5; 91.3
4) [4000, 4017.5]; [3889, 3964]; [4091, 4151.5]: -4.08 angstrom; 58.1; 89.6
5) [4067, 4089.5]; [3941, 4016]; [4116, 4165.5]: -1.24 angstrom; 68.5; 92.6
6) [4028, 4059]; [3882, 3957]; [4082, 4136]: -3.13 angstrom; 57.8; 89.3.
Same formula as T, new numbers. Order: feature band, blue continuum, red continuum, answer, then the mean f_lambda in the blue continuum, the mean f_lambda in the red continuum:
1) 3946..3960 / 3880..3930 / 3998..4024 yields 0.12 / 63.6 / 88.6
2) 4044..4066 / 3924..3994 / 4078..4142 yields -0.11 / 54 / 89.5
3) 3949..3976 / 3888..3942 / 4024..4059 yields 0.28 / 56.4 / 86.7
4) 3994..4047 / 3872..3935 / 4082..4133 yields -0.14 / 60.3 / 89.3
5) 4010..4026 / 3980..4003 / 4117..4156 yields -0.07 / 83.2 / 92.3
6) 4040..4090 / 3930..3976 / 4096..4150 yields -0.17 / 46.2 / 89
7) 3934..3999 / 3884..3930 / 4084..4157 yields 0.21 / 63.8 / 90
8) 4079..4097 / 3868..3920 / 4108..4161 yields -0.06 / 65.4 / 91.9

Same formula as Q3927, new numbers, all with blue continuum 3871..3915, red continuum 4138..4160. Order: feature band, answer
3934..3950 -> 6.2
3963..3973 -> 5.3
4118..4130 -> -0.7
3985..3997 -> -1.5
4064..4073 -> -0.2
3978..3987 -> 0.1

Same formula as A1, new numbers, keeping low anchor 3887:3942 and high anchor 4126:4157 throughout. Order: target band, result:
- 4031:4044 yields -1.9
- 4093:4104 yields 0.2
